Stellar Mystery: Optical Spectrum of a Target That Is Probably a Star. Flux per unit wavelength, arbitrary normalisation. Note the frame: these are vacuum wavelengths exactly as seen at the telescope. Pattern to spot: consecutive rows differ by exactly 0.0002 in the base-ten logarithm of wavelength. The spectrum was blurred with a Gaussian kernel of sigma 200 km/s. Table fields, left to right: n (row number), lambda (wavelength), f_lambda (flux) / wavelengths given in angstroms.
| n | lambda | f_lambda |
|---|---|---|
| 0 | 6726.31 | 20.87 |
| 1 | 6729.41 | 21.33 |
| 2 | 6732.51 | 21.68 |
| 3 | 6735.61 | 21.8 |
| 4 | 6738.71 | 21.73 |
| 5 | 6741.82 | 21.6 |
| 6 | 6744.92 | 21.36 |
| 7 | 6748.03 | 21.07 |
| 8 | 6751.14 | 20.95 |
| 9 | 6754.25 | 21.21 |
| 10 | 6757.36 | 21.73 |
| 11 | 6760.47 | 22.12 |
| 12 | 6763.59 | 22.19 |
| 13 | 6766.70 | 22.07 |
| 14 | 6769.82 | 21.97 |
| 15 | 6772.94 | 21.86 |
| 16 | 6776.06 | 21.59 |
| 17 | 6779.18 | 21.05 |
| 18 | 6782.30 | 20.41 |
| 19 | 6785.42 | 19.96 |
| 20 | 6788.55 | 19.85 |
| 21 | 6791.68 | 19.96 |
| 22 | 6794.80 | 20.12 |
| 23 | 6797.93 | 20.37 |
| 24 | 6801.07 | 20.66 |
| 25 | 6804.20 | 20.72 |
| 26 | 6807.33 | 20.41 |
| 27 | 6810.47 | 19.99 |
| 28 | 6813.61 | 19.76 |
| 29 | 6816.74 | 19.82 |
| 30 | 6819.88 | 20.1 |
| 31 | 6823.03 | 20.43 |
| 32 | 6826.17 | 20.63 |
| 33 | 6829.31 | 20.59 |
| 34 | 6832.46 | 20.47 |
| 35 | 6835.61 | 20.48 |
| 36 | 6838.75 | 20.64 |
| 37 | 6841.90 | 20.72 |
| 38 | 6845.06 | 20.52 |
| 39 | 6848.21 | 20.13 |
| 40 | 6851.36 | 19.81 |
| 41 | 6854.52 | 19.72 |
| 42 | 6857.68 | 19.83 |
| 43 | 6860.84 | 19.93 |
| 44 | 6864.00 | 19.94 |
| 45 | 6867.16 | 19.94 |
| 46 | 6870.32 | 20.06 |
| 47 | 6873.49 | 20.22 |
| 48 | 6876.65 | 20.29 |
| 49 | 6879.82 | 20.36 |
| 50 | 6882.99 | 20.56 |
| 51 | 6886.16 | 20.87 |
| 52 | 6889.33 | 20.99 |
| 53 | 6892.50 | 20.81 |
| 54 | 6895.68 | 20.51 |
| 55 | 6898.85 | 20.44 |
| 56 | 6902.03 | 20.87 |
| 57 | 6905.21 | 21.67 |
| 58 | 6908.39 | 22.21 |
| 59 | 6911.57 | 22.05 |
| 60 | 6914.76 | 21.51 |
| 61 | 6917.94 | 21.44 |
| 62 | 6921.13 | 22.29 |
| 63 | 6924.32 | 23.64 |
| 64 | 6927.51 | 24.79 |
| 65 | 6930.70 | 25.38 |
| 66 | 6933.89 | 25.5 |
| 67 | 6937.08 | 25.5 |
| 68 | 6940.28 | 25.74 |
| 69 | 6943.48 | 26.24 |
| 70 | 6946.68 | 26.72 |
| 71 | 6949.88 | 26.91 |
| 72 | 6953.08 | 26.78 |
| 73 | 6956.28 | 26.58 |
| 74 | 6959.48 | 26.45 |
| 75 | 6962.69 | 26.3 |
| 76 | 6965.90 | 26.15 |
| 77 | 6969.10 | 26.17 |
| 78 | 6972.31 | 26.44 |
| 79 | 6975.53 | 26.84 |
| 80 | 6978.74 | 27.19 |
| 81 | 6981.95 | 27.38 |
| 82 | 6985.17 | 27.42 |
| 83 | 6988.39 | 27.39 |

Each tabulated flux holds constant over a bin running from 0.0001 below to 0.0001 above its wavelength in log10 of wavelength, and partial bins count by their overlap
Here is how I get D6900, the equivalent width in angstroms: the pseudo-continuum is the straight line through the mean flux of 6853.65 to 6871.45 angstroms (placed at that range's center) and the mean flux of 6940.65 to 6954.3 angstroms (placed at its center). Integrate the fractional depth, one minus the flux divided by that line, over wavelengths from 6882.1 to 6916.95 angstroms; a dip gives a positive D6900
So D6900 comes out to 2.5 angstroms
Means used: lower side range 19.9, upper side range 26.6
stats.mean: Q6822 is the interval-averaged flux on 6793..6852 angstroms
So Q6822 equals 20.3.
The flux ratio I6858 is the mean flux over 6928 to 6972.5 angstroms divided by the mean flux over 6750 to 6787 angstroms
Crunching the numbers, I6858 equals 1.22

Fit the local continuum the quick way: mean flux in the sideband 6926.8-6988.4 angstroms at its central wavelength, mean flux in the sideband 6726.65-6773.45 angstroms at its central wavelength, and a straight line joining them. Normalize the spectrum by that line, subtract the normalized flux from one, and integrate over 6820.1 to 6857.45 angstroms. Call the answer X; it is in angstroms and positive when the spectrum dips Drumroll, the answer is 5.2 angstroms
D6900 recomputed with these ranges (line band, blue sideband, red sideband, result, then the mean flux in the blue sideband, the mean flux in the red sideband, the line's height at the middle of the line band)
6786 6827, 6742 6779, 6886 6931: 2.8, 21.6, 21.9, 21.7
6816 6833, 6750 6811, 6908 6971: 1.3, 21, 25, 22.1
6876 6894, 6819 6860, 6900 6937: 1.0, 20.3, 22.9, 21.8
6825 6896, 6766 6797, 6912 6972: 8.1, 20.8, 25.2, 23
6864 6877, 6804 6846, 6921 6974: 1.3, 20.4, 25.8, 22.4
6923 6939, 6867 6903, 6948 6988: -0.7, 20.5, 26.7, 24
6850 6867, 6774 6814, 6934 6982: 2.2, 20.4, 26.4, 22.8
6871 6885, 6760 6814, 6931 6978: 2.0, 20.8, 26.3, 23.8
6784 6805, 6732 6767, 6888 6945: 1.7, 21.6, 22.9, 21.9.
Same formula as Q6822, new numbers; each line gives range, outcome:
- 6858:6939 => 21.7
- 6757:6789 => 21.4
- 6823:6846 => 20.6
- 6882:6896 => 20.8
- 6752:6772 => 21.8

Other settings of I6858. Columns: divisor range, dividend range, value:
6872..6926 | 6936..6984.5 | 1.25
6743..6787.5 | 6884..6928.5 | 1.01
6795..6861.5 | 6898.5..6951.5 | 1.17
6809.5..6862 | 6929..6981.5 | 1.30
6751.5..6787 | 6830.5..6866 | 0.94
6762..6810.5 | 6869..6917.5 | 1.00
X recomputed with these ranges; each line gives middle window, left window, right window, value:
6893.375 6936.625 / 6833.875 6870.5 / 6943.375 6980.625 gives 2.4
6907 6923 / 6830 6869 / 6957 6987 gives 1.2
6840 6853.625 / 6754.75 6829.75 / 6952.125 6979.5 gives 1.4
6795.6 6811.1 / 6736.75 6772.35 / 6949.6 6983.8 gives 1.6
